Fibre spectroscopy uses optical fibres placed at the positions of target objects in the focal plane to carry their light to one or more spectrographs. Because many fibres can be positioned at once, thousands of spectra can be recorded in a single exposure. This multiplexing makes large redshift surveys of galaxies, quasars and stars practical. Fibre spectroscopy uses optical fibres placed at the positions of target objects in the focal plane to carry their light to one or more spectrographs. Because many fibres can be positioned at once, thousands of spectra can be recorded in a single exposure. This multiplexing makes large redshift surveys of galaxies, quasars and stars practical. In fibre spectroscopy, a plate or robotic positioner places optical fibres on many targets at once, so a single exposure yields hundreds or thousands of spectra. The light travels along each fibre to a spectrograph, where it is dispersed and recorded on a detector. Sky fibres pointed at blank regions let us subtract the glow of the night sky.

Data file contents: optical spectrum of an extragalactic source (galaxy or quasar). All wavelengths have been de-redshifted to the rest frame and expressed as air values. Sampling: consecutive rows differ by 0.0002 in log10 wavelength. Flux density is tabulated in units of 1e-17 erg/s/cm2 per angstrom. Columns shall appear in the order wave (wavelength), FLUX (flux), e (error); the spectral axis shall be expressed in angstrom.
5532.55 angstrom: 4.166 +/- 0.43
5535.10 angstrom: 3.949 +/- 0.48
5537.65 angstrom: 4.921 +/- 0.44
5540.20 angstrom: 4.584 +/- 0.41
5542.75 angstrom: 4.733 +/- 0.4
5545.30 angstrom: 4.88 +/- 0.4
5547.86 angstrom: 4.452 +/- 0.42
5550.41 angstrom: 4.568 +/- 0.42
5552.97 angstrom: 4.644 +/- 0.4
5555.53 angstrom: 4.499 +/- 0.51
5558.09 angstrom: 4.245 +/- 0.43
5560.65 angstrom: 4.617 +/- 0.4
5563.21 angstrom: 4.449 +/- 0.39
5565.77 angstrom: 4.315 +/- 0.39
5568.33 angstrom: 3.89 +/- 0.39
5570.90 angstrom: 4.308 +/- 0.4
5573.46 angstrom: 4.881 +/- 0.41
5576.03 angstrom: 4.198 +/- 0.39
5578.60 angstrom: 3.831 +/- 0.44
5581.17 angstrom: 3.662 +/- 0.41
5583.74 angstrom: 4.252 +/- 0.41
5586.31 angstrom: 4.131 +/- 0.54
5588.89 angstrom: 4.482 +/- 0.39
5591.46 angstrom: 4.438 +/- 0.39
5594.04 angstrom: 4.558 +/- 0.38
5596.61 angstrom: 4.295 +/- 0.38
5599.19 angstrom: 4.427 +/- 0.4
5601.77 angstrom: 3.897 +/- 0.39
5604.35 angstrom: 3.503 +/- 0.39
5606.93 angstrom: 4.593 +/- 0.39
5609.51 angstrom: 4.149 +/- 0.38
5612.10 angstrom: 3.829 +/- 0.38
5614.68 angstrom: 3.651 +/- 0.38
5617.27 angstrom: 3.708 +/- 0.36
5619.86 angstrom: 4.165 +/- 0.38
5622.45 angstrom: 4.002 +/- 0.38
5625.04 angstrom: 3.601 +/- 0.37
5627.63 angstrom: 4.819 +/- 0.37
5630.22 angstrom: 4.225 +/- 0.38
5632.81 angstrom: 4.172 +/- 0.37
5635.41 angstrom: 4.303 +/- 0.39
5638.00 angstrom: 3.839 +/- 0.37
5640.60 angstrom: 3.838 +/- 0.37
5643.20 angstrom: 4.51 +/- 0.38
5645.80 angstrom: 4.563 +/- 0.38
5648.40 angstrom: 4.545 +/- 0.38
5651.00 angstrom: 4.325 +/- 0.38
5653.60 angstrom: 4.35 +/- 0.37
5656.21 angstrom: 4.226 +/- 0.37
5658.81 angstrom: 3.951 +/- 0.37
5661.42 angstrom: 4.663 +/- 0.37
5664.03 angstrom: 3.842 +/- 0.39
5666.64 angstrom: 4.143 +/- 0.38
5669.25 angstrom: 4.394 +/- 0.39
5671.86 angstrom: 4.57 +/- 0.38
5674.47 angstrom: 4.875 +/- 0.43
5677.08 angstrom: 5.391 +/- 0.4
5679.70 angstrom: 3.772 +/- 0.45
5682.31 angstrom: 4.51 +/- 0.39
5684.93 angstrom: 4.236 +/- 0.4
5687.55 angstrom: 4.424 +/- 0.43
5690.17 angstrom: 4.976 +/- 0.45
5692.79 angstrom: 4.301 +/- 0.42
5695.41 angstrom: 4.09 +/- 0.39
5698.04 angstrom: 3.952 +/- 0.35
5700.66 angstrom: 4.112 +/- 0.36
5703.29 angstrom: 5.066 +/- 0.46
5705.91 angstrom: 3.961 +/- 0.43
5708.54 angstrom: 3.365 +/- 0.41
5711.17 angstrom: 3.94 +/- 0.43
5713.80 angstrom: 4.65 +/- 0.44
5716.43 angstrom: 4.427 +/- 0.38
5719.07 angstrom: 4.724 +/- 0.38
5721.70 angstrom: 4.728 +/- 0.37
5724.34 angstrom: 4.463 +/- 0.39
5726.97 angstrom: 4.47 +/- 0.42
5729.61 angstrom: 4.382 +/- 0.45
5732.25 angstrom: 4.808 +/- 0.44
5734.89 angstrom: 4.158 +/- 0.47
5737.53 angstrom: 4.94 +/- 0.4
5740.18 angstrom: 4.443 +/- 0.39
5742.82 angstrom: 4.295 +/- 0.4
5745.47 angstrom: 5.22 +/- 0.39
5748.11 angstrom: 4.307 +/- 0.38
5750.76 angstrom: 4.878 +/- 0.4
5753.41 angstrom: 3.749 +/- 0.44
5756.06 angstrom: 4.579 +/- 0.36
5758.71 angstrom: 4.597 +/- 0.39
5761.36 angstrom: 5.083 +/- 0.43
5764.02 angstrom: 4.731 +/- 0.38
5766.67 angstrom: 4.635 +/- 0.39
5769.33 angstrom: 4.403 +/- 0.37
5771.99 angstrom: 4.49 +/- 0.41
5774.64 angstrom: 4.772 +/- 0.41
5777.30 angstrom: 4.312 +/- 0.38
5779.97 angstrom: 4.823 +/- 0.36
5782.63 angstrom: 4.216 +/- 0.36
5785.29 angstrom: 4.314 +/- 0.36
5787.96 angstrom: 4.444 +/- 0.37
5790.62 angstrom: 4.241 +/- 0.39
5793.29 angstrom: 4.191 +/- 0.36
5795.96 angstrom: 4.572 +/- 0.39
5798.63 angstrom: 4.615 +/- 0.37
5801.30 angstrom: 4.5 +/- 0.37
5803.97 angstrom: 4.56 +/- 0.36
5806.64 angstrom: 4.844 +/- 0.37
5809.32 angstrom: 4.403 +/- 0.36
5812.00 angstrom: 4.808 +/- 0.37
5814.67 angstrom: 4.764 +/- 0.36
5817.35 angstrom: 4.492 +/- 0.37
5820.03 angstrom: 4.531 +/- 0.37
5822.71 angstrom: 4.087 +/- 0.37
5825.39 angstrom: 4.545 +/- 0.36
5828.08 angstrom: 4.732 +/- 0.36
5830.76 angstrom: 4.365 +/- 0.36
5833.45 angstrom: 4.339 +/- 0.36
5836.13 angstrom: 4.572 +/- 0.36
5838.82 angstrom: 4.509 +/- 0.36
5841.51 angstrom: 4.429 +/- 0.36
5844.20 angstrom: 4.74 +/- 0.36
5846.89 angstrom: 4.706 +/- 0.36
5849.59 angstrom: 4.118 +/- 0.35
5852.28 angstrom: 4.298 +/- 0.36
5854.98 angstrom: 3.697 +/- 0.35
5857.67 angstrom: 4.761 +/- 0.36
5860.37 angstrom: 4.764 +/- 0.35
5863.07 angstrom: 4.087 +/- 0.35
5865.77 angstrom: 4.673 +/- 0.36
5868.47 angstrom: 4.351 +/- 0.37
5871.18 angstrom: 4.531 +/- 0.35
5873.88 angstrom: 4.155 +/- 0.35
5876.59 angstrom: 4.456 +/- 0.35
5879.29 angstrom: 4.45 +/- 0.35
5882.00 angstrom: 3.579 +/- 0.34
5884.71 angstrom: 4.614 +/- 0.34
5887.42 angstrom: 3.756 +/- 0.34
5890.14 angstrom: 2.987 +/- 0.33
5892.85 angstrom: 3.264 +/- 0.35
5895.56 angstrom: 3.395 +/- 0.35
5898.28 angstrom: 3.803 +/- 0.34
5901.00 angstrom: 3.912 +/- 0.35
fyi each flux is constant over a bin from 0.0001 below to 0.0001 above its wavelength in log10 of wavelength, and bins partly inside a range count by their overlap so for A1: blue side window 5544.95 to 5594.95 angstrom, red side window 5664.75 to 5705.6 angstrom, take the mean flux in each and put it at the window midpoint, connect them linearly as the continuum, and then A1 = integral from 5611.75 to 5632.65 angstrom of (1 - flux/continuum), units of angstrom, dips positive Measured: 1.8 angstrom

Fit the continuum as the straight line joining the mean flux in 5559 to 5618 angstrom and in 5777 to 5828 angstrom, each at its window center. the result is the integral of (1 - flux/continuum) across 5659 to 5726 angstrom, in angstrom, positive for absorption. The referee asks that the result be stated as -0.6 angstrom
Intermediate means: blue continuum 4.18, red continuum 4.5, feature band 4.38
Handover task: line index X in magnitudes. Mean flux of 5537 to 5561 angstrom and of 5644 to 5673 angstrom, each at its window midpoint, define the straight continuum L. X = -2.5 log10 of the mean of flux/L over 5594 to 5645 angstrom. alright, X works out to 0.08 mag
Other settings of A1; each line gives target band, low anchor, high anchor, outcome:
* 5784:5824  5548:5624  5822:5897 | -2.36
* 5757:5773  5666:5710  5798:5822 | -0.52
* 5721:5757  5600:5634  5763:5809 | -1.26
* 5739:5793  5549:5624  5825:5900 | -3.78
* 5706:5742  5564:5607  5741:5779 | 0.76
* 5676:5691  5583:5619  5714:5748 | -0.37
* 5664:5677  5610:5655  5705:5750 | -0.76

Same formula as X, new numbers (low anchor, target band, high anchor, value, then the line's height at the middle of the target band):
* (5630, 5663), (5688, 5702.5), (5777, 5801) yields 0.00 mag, 4.32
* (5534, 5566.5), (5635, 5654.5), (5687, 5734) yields 0.04 mag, 4.44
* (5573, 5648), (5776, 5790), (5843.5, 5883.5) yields -0.03 mag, 4.29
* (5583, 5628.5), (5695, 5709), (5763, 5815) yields 0.05 mag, 4.34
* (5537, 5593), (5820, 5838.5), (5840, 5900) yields -0.06 mag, 4.19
